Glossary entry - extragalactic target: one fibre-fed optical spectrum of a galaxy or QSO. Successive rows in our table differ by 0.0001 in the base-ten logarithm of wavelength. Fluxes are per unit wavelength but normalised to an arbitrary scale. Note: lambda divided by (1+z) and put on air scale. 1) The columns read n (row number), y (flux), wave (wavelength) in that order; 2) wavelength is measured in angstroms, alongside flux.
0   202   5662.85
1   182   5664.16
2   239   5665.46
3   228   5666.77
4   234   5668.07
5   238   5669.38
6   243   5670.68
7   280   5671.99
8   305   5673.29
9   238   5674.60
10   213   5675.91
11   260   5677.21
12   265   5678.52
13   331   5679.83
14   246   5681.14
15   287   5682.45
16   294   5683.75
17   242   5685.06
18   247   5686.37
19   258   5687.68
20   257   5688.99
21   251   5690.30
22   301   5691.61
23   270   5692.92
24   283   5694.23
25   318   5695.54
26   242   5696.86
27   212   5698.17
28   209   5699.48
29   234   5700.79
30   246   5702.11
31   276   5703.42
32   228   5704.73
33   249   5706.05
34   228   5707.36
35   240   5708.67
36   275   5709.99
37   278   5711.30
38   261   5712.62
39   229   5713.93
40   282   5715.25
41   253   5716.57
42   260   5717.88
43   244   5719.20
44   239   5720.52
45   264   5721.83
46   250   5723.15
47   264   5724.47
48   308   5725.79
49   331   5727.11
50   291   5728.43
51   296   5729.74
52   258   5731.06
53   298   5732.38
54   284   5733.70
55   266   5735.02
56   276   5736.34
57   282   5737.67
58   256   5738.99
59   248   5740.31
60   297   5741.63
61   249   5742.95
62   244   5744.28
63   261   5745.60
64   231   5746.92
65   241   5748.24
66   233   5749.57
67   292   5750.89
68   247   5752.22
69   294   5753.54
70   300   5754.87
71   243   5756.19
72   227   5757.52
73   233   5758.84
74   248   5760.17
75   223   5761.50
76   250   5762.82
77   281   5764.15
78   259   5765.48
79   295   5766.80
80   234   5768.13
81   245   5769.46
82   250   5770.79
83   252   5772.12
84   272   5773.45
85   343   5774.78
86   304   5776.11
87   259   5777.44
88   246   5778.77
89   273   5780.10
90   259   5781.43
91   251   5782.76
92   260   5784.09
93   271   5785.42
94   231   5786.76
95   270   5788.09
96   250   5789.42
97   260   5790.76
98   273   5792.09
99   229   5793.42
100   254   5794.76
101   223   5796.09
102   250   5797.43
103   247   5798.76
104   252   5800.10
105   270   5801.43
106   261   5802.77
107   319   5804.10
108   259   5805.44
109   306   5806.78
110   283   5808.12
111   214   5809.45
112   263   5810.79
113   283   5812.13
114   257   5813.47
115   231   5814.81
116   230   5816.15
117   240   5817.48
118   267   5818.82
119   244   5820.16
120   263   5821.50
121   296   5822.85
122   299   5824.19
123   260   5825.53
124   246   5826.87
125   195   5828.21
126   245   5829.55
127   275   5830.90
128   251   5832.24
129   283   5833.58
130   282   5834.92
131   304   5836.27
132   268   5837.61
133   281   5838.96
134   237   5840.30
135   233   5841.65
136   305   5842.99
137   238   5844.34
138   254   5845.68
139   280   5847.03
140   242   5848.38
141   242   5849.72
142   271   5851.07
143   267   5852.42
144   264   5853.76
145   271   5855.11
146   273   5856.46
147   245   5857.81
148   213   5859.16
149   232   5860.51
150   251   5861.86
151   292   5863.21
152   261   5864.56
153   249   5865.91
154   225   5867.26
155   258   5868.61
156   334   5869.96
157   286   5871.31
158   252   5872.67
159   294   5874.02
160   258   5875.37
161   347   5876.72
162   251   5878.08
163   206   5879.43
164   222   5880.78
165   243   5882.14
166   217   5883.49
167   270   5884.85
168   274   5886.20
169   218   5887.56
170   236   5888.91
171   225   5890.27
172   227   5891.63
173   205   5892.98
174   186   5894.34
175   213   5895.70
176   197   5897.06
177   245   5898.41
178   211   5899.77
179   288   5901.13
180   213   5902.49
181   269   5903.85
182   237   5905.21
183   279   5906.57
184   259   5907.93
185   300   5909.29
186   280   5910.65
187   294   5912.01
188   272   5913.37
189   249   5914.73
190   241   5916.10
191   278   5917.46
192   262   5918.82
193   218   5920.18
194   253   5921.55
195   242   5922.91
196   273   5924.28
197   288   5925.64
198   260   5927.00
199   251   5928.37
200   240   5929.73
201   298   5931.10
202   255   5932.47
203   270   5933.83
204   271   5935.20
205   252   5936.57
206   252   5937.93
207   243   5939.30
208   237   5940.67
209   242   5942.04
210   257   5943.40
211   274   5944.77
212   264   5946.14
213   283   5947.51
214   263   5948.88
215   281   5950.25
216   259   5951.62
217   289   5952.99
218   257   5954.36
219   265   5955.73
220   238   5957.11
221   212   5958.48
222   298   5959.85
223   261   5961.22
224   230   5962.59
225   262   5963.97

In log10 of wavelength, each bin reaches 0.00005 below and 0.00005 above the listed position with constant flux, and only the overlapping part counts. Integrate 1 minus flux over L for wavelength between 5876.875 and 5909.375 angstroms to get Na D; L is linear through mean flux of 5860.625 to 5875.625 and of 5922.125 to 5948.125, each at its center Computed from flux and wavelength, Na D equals 3.4 angstroms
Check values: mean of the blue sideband 268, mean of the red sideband 261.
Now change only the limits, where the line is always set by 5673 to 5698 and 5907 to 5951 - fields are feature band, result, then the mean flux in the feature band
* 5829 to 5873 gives 0.2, 263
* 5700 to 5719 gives 1.0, 252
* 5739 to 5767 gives 1.0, 256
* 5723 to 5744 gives -1.0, 278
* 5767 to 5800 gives 0.8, 259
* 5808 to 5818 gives 0.6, 249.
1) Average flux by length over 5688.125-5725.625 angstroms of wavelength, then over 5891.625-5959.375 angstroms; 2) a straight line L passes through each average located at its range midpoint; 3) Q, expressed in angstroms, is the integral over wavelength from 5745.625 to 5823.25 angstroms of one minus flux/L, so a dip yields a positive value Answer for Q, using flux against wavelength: -1.2 angstroms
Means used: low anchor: 256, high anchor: 254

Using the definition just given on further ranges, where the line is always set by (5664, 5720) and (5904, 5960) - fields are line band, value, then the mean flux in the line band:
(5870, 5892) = 0.5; 254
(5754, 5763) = 0.3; 247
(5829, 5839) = -0.6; 273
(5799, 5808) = -0.6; 277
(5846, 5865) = 0.2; 257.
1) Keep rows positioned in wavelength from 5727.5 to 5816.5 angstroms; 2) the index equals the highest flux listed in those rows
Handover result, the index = 343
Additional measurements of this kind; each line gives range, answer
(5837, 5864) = 305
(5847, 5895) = 347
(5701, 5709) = 276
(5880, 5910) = 300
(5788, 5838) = 319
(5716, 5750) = 331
